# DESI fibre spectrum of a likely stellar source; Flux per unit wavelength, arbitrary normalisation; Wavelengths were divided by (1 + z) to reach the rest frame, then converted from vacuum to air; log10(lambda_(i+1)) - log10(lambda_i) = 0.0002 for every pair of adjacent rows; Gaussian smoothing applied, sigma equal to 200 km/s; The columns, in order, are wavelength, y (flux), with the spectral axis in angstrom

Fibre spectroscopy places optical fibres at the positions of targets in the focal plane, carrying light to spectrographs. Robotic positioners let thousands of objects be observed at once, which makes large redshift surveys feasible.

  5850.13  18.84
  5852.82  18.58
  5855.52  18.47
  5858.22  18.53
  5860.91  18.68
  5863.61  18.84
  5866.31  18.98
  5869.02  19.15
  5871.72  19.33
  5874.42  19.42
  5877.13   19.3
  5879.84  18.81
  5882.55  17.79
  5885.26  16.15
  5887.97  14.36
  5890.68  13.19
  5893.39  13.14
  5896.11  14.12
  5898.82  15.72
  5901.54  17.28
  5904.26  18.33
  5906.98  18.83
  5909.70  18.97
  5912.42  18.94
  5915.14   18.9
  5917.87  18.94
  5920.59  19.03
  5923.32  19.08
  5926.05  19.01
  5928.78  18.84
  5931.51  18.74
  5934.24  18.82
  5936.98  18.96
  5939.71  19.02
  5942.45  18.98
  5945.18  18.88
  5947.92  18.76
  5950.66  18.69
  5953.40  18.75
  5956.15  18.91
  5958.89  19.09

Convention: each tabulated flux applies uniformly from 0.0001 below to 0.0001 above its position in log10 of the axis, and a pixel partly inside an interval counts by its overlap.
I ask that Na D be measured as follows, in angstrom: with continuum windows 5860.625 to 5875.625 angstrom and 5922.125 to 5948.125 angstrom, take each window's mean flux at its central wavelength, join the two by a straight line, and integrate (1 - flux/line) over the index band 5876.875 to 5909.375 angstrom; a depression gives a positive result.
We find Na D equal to 4.5 angstrom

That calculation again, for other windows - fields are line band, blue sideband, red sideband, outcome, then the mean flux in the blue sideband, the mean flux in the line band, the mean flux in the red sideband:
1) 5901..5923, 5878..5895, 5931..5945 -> -1.9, 15.7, 18.7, 18.9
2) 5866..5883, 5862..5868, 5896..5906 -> -0.7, 18.9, 19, 16.7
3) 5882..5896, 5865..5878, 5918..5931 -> 3.3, 19.2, 14.7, 19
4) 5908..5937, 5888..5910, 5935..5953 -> -2.4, 16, 18.9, 18.9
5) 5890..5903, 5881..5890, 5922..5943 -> 1.5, 15.9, 14.8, 18.9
